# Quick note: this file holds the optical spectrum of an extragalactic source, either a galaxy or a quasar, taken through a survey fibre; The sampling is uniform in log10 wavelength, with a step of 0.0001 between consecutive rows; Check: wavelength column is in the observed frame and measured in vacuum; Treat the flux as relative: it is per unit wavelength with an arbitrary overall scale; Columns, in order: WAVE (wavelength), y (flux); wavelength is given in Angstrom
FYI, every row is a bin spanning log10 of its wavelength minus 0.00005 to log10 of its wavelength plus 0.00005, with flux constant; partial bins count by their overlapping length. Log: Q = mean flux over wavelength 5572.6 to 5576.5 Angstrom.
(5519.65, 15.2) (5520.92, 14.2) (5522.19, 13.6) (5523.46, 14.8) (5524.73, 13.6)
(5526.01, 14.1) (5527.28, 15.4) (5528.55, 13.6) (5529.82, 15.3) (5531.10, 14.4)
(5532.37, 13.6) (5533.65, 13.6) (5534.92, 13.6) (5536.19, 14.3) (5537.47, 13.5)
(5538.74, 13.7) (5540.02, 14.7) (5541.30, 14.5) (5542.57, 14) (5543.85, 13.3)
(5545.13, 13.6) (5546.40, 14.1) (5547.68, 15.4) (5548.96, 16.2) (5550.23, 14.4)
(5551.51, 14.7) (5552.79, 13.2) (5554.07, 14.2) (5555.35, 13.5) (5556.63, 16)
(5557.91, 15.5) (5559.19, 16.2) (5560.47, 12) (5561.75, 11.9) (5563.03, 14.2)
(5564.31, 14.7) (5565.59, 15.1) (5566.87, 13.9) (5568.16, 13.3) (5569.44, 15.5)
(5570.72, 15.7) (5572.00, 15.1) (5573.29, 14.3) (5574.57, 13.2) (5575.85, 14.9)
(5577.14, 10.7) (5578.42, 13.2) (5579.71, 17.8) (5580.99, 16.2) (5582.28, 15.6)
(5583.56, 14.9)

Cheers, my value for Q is 14.1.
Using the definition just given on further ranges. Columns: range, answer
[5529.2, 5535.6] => 14.1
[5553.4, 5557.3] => 14.6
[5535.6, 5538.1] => 13.9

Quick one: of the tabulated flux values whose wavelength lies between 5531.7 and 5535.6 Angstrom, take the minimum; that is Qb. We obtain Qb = 13.6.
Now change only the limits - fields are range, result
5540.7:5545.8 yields 13.3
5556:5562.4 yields 11.9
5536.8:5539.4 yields 13.5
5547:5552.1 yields 14.4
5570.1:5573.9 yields 14.3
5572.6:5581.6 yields 10.7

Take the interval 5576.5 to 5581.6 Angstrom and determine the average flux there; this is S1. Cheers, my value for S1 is 14.5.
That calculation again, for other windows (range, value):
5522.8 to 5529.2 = 14.3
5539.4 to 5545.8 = 14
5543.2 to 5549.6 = 14.5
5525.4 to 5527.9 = 14.8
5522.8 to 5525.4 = 14.2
